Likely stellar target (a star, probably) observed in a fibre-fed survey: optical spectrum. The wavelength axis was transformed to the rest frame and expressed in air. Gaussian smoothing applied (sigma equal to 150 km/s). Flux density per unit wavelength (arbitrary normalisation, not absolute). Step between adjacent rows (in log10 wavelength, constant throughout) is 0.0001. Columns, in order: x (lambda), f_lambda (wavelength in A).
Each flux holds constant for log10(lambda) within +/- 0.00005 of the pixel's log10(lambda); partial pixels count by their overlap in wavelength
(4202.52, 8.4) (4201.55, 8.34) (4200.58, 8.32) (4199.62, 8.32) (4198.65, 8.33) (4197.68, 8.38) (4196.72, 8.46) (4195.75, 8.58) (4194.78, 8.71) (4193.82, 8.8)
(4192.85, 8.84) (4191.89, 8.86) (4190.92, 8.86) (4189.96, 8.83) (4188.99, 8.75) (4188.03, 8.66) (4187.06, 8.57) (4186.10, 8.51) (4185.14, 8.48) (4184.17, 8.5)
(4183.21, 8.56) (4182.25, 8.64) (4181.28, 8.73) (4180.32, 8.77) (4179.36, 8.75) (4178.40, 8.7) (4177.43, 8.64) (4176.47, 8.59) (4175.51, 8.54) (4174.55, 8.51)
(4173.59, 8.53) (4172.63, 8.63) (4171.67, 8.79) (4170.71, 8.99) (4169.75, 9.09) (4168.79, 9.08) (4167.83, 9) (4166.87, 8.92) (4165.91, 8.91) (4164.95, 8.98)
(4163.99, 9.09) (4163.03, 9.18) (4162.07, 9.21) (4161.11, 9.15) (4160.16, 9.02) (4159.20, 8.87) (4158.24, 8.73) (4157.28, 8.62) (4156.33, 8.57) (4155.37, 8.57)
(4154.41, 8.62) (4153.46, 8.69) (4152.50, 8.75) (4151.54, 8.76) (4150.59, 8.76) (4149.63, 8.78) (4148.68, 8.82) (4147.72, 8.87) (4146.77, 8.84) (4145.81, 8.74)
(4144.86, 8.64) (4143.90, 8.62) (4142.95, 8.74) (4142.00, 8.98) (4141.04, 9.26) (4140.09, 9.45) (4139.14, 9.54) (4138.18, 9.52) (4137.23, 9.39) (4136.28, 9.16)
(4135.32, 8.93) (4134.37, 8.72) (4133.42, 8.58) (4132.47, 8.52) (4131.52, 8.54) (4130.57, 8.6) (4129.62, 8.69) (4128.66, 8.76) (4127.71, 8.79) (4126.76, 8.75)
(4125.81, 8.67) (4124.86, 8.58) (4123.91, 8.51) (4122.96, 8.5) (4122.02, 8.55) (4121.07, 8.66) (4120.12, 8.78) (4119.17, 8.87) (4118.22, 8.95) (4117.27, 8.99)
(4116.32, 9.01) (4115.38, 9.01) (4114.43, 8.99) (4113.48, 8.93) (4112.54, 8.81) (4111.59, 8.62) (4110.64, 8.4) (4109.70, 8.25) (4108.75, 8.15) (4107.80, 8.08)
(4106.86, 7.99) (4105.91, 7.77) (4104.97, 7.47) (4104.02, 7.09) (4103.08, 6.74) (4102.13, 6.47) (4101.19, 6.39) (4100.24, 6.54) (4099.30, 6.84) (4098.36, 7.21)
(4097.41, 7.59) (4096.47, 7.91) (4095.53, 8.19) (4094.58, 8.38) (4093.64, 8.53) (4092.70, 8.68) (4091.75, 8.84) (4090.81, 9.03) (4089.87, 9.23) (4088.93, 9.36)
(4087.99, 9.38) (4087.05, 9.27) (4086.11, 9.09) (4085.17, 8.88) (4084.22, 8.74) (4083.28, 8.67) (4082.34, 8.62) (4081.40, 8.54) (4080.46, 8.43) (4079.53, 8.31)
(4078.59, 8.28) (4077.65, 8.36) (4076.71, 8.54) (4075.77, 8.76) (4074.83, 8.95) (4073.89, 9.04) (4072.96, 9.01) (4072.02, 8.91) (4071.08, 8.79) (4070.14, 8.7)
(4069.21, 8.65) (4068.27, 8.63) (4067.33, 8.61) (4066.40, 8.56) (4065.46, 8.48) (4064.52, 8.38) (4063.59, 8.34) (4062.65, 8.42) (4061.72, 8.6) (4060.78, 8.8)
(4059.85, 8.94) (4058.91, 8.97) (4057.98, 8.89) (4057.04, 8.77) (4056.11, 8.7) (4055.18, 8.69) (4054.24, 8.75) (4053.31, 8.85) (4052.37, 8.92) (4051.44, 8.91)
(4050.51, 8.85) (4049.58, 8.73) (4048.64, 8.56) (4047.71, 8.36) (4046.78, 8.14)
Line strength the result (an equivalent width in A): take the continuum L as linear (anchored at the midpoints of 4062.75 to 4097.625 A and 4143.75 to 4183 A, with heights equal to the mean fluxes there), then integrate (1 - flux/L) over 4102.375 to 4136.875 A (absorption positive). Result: 0.9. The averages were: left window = 8.67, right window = 8.8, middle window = 8.5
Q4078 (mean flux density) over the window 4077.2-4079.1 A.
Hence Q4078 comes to 8.31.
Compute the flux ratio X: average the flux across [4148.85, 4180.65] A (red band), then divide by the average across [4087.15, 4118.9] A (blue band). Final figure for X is 1.08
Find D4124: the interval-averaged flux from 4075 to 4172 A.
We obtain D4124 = 8.61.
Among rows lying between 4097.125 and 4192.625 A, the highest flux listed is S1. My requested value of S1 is 9.54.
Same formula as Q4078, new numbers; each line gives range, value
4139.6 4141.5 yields 9.39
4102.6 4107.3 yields 7.4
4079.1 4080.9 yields 8.41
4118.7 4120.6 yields 8.81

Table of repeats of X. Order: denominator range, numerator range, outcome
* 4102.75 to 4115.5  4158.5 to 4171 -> 1.11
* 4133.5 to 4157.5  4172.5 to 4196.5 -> 0.97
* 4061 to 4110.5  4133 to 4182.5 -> 1.07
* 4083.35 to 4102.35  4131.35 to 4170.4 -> 1.08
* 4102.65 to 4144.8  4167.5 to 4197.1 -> 1.01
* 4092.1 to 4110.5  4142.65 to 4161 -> 1.15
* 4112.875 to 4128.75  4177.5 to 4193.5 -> 0.99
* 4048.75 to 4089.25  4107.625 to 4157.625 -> 1.00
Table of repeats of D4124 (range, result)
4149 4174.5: 8.85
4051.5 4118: 8.46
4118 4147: 8.83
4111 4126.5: 8.77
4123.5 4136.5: 8.69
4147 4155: 8.76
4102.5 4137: 8.51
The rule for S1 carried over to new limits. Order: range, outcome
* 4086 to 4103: 9.38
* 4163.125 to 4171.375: 9.09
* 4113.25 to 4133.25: 9.01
